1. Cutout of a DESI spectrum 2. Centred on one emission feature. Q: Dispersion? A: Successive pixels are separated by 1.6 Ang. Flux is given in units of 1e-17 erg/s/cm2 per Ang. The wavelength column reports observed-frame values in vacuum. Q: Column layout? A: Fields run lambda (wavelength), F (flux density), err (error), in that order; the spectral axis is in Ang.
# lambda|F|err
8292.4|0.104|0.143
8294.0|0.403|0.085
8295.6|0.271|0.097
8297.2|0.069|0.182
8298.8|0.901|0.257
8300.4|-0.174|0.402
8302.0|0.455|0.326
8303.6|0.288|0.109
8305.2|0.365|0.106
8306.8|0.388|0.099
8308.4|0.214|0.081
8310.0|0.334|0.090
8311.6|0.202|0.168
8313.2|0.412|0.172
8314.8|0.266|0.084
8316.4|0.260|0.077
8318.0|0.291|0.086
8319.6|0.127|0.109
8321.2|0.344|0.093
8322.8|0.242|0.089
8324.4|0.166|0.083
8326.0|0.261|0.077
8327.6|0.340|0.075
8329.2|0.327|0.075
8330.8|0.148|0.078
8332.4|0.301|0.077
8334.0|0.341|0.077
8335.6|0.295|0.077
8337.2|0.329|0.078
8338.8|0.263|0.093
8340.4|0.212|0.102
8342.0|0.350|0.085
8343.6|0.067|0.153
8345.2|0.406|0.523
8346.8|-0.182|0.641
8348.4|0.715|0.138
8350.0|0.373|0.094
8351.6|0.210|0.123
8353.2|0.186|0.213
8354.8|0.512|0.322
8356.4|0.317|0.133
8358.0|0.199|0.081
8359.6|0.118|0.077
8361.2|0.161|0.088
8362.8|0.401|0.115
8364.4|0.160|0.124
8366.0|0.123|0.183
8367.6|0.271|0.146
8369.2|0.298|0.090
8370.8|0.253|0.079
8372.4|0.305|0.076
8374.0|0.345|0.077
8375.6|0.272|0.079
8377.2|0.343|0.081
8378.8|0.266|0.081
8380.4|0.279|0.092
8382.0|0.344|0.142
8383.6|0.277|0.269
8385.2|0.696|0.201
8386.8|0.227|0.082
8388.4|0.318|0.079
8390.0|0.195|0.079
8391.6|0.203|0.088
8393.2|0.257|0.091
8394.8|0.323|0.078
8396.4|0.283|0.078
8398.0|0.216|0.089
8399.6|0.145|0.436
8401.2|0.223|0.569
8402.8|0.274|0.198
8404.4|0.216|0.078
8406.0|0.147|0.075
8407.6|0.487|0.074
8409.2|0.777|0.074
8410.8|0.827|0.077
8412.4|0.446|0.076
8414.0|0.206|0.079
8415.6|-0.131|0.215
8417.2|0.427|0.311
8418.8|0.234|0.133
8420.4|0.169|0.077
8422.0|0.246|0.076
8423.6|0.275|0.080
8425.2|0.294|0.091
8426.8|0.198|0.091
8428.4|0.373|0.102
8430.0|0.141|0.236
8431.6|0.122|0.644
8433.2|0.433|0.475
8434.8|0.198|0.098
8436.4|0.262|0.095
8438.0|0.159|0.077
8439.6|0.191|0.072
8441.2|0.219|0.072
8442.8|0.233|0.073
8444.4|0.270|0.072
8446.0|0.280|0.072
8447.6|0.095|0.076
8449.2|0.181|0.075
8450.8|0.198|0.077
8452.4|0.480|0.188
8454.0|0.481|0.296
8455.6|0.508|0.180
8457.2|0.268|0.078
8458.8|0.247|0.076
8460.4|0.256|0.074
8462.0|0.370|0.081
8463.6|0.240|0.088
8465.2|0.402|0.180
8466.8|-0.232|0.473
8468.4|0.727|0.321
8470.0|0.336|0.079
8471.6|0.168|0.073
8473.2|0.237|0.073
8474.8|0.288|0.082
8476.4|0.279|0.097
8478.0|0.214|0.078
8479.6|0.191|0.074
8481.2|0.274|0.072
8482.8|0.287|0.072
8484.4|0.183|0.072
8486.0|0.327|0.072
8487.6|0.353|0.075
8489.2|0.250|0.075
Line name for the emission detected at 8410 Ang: H-gamma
